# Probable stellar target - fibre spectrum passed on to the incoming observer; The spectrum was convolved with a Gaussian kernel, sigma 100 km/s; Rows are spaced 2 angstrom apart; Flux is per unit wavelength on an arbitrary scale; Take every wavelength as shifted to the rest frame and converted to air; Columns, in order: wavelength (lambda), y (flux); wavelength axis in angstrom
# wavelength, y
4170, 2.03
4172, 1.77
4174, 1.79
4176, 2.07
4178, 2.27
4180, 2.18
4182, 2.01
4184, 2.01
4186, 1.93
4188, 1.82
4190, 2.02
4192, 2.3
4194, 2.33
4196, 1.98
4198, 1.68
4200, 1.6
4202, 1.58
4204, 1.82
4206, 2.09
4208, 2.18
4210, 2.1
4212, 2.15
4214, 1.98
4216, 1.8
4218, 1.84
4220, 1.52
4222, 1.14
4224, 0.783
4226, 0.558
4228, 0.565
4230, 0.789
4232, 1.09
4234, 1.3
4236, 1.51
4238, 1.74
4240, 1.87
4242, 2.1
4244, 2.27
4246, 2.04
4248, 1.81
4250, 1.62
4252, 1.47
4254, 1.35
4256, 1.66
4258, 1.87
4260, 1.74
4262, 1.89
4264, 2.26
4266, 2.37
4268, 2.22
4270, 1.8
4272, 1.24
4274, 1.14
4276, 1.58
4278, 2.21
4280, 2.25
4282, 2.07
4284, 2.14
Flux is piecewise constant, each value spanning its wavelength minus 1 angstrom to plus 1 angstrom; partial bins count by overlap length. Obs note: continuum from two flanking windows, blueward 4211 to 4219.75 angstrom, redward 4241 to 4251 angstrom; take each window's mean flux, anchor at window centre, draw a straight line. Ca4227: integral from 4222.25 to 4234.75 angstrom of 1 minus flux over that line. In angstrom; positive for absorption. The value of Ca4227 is 7.0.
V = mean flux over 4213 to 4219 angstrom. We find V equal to 1.87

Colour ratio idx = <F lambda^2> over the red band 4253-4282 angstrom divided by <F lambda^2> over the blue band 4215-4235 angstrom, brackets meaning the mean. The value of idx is 1.65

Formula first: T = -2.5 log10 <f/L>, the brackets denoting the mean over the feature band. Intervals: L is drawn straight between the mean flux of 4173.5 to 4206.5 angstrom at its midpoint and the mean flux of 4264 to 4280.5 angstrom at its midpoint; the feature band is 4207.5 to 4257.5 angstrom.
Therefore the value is 0.218 mag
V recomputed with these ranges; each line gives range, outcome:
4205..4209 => 2.13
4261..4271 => 2.11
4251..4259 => 1.59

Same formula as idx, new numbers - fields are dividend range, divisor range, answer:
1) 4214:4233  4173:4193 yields 0.58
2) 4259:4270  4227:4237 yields 2.00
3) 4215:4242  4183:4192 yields 0.67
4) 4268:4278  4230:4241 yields 1.13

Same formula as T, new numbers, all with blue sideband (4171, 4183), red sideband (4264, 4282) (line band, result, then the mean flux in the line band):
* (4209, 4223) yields 0.10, 1.79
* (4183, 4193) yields -0.01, 2.02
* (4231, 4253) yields 0.13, 1.71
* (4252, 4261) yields 0.17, 1.63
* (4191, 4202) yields 0.03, 1.94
